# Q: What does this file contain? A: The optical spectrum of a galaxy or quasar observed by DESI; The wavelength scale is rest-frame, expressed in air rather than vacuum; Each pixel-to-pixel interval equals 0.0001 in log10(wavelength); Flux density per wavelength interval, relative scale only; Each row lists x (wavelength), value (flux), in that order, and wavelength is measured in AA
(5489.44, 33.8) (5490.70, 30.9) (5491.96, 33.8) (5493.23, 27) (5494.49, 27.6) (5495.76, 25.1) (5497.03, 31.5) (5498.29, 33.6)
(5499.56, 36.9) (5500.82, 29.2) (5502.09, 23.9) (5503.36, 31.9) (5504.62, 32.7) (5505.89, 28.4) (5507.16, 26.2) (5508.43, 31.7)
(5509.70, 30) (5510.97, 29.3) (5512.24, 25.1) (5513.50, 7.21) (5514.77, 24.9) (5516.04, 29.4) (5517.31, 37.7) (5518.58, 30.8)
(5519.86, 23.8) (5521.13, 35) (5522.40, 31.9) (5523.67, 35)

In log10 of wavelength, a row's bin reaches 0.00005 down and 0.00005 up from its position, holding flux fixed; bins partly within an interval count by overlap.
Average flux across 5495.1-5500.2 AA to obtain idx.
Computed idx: 31.7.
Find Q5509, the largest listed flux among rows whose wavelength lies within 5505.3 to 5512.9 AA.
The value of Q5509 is 31.7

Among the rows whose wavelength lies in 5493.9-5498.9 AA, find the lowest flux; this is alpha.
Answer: 25.1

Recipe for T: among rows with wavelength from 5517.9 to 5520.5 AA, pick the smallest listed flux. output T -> 23.8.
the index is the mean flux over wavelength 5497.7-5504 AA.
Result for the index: 31.1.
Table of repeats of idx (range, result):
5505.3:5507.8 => 27.2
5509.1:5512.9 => 28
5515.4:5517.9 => 33.5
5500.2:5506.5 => 29.2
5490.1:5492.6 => 32.4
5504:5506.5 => 30.5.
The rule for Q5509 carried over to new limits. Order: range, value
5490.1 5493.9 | 33.8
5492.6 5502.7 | 36.9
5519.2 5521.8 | 35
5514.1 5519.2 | 37.7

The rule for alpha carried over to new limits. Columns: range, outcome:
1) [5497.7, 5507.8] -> 23.9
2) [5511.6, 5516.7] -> 7.21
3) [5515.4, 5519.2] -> 29.4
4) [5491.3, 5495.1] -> 27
